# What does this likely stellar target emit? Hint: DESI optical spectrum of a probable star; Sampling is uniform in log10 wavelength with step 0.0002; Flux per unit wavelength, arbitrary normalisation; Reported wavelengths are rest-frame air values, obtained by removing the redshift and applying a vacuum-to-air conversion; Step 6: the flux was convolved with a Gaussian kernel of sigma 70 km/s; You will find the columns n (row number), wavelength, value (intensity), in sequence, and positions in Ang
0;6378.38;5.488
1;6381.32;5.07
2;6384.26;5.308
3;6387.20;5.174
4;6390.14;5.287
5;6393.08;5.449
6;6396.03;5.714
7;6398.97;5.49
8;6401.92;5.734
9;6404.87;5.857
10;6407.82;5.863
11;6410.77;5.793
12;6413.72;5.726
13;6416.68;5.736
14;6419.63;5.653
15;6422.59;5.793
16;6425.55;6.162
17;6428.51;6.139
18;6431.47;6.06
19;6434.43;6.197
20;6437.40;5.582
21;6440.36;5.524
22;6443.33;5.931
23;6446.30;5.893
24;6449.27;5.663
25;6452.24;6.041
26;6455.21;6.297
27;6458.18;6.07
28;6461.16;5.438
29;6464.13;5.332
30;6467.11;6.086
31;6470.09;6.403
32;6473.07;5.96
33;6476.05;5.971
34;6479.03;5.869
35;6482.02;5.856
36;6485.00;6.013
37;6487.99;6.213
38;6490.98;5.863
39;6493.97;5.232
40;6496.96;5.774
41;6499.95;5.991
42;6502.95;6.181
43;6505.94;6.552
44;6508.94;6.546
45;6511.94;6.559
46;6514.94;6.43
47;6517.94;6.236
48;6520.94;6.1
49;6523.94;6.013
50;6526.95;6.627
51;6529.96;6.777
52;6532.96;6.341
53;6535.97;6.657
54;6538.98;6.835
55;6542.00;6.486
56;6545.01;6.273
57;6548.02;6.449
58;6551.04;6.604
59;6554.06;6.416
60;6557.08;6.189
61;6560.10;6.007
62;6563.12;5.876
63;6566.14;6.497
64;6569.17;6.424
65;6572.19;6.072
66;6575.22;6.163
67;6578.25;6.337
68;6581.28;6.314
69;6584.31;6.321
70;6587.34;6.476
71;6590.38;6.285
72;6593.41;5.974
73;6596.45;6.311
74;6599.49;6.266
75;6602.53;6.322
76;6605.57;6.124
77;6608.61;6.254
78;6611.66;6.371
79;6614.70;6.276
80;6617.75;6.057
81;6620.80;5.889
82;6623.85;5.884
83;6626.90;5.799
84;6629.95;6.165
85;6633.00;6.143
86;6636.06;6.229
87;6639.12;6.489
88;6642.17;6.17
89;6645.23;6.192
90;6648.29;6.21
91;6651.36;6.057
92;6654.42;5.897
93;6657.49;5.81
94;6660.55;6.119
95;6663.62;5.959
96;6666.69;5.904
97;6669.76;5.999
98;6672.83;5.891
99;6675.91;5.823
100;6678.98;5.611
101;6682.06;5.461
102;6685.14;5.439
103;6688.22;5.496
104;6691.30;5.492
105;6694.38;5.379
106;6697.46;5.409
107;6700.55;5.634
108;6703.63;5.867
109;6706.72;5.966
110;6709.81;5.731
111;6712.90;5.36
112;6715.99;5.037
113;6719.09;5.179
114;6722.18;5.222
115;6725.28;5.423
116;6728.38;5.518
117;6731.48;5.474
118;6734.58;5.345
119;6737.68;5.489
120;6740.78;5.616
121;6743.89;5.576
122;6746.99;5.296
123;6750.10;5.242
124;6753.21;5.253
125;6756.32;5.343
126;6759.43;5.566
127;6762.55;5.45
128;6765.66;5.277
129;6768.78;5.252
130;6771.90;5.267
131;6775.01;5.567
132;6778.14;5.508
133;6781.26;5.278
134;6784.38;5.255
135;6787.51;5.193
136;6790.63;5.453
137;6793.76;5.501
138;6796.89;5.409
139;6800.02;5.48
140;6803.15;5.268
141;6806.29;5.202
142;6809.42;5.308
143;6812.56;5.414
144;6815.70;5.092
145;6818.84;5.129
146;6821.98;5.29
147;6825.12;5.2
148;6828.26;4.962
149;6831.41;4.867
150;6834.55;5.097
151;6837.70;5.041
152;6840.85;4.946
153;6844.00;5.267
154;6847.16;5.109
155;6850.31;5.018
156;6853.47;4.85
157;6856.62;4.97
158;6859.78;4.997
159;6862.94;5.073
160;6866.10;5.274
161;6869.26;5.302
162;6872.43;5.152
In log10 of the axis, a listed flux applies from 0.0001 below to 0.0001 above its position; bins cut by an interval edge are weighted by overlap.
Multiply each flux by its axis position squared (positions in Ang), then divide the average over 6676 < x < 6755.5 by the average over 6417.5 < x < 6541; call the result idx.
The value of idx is 1.0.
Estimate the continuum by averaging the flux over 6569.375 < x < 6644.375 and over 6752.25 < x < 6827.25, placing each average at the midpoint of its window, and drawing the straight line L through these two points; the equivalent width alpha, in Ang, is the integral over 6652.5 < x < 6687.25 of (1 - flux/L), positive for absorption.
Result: 0.5 Ang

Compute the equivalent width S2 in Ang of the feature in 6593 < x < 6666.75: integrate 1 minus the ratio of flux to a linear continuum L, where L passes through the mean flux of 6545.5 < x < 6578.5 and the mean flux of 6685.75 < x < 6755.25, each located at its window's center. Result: -2.5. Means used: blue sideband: 6.27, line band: 6.12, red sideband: 5.45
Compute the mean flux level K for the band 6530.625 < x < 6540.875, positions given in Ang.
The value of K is 6.62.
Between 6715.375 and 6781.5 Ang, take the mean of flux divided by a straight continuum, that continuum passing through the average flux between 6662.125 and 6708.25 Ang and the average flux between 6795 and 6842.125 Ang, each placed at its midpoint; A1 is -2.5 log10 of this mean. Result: 0.01 mag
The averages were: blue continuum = 5.69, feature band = 5.38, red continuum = 5.18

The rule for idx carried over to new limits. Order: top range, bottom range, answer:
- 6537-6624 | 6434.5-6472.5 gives 1.11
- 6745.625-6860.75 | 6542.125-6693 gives 0.91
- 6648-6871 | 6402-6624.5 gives 0.95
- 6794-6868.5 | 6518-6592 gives 0.88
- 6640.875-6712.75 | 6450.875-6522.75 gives 1.02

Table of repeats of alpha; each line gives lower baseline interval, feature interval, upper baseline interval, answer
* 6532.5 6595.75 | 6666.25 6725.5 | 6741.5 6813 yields 1.79 Ang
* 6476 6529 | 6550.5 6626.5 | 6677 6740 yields -4.70 Ang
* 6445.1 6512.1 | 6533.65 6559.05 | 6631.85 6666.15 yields -1.87 Ang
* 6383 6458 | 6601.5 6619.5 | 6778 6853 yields -2.38 Ang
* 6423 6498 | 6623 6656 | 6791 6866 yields -3.43 Ang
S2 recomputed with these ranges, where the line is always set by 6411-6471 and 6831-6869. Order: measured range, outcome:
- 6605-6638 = -3.56 Ang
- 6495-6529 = -3.15 Ang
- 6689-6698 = -0.10 Ang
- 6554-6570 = -1.63 Ang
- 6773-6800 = -1.11 Ang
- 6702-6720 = -0.67 Ang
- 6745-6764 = -0.41 Ang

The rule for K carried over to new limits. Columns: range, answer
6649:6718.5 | 5.7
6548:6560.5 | 6.34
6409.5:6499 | 5.88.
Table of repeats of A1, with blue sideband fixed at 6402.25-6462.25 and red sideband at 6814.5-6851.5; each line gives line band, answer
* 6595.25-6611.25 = -0.13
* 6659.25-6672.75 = -0.11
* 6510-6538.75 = -0.13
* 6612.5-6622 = -0.11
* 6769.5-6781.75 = -0.04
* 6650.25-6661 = -0.10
